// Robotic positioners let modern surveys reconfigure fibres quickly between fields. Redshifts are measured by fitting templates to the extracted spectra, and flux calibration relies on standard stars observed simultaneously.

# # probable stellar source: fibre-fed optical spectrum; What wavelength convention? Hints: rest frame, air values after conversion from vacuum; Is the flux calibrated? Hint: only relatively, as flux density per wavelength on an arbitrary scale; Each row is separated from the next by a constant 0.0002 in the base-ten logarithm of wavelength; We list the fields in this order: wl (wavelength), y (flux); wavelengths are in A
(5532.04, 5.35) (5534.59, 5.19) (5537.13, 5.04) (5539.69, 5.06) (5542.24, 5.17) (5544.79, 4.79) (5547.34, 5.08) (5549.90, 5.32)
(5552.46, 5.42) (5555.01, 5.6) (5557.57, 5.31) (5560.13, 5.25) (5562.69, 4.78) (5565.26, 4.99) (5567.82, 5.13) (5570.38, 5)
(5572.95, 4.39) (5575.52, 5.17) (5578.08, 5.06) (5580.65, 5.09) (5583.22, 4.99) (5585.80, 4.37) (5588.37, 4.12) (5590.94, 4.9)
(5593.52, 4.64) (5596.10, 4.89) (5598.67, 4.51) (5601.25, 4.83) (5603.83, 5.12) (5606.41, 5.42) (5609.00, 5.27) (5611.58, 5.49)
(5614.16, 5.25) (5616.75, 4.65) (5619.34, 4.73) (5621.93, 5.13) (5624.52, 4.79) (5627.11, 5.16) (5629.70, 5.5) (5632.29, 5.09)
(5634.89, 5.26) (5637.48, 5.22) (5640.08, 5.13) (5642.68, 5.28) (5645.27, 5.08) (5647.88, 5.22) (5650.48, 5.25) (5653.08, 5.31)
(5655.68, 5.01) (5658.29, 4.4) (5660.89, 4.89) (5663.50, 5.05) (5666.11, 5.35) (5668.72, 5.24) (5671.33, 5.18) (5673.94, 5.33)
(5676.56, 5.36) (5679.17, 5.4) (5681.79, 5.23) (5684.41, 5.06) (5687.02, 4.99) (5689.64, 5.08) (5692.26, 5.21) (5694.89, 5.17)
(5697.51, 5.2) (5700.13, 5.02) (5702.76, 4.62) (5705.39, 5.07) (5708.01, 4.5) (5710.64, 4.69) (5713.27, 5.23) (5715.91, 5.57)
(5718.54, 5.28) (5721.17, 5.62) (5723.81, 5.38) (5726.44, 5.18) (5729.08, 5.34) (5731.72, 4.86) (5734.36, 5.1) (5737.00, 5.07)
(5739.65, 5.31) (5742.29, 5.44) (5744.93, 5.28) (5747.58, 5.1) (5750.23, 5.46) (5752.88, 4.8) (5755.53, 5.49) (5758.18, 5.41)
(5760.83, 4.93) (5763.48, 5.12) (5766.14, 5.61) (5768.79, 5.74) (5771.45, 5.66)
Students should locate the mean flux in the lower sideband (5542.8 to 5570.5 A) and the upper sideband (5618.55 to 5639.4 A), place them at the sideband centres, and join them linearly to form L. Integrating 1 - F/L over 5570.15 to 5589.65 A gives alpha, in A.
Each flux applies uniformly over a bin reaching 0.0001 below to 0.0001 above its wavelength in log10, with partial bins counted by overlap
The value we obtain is 1.5 A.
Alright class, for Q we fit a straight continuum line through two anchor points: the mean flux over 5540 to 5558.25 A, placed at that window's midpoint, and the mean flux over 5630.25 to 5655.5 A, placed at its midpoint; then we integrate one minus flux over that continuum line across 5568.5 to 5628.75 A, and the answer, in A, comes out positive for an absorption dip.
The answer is 3.5 A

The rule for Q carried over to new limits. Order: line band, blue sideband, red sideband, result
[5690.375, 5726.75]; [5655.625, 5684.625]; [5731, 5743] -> 0.16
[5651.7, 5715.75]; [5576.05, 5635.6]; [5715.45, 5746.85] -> 1.03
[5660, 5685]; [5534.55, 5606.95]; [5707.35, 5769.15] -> -0.42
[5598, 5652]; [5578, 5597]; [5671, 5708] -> -2.75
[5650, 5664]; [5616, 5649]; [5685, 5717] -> 0.30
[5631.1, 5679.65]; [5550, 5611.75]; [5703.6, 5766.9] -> -0.67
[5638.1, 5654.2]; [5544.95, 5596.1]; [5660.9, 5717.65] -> -0.47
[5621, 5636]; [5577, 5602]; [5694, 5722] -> -0.95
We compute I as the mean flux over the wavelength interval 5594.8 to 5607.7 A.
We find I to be 4.96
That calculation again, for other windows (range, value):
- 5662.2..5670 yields 5.21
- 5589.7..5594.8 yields 4.76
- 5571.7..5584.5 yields 4.94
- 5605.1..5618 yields 5.22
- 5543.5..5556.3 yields 5.24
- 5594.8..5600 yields 4.7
